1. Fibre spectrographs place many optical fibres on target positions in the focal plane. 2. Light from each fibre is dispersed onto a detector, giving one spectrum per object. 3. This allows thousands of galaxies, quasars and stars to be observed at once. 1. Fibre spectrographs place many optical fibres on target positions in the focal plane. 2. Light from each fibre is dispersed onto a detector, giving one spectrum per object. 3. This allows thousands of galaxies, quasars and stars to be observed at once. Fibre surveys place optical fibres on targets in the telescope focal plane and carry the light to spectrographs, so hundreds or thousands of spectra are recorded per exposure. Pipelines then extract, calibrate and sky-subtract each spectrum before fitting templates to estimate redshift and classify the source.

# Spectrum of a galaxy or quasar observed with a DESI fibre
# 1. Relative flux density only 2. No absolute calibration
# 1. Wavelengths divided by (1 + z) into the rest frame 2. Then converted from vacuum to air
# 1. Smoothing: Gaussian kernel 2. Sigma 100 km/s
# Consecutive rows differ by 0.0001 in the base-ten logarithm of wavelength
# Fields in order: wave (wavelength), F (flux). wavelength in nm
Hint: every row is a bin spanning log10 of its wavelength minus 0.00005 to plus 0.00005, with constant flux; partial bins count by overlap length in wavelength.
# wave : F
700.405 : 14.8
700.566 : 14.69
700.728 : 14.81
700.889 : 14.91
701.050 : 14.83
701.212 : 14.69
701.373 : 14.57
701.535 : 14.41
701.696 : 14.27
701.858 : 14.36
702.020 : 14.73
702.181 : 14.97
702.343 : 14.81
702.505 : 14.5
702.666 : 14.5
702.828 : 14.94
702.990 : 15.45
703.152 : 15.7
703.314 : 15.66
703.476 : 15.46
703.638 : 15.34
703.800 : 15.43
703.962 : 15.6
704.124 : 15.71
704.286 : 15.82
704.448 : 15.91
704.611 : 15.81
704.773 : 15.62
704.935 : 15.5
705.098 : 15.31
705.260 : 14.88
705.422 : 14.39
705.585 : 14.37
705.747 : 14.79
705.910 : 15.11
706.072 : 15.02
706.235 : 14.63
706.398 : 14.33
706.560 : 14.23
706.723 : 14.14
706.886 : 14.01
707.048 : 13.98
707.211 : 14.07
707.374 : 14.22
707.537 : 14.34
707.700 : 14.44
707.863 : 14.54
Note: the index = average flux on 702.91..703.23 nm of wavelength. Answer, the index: 15.6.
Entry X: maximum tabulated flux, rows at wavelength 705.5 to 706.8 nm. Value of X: 15.11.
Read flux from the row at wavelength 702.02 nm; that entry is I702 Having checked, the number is 14.73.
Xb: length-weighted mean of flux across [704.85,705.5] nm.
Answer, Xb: 15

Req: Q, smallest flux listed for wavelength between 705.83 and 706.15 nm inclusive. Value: 15.02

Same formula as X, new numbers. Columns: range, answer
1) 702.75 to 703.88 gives 15.7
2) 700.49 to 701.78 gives 14.91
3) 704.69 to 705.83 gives 15.62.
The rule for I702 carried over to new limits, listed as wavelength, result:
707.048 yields 13.98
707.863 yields 14.54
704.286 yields 15.82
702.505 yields 14.5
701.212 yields 14.69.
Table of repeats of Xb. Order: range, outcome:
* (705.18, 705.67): 14.6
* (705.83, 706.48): 14.8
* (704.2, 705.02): 15.7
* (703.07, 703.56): 15.6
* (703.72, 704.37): 15.7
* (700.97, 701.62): 14.6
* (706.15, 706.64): 14.4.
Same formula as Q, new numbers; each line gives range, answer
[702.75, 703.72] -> 14.94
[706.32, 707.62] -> 13.98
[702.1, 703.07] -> 14.5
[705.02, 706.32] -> 14.37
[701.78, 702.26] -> 14.36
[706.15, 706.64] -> 14.23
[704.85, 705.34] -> 14.88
